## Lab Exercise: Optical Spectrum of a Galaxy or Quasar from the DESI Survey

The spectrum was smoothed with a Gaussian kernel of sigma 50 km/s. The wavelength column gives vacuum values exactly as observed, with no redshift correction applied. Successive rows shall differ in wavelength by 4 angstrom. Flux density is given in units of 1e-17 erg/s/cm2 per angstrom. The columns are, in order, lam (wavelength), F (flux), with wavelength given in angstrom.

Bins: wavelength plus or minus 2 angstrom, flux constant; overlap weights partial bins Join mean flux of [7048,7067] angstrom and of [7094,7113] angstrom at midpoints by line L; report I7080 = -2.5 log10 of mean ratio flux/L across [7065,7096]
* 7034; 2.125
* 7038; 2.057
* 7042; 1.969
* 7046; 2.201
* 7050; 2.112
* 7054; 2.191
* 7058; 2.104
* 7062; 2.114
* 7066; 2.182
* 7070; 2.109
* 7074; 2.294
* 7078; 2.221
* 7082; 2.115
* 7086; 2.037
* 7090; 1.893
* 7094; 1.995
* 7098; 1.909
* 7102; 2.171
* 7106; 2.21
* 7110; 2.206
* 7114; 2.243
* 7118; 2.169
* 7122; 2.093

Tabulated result 0.013 mag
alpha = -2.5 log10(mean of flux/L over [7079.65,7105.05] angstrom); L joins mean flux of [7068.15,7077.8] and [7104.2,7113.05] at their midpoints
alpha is 0.09 mag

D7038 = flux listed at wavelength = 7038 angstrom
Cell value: 2.057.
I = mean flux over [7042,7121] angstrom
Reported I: 2.13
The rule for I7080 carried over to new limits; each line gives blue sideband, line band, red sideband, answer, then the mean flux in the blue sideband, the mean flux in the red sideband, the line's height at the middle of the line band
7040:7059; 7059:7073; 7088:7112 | -0.023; 2.12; 2.06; 2.1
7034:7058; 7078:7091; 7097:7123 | 0.041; 2.11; 2.15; 2.14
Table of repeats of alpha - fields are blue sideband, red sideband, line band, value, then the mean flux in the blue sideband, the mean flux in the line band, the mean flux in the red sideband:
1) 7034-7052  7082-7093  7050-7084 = -0.065 mag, 2.09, 2.16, 2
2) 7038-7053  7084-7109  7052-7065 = -0.030 mag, 2.1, 2.14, 2.04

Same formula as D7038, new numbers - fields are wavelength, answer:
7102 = 2.171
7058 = 2.104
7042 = 1.969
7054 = 2.191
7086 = 2.037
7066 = 2.182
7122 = 2.093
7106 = 2.21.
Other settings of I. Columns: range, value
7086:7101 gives 1.96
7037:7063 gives 2.11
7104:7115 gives 2.22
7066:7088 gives 2.16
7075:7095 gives 2.07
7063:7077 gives 2.19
